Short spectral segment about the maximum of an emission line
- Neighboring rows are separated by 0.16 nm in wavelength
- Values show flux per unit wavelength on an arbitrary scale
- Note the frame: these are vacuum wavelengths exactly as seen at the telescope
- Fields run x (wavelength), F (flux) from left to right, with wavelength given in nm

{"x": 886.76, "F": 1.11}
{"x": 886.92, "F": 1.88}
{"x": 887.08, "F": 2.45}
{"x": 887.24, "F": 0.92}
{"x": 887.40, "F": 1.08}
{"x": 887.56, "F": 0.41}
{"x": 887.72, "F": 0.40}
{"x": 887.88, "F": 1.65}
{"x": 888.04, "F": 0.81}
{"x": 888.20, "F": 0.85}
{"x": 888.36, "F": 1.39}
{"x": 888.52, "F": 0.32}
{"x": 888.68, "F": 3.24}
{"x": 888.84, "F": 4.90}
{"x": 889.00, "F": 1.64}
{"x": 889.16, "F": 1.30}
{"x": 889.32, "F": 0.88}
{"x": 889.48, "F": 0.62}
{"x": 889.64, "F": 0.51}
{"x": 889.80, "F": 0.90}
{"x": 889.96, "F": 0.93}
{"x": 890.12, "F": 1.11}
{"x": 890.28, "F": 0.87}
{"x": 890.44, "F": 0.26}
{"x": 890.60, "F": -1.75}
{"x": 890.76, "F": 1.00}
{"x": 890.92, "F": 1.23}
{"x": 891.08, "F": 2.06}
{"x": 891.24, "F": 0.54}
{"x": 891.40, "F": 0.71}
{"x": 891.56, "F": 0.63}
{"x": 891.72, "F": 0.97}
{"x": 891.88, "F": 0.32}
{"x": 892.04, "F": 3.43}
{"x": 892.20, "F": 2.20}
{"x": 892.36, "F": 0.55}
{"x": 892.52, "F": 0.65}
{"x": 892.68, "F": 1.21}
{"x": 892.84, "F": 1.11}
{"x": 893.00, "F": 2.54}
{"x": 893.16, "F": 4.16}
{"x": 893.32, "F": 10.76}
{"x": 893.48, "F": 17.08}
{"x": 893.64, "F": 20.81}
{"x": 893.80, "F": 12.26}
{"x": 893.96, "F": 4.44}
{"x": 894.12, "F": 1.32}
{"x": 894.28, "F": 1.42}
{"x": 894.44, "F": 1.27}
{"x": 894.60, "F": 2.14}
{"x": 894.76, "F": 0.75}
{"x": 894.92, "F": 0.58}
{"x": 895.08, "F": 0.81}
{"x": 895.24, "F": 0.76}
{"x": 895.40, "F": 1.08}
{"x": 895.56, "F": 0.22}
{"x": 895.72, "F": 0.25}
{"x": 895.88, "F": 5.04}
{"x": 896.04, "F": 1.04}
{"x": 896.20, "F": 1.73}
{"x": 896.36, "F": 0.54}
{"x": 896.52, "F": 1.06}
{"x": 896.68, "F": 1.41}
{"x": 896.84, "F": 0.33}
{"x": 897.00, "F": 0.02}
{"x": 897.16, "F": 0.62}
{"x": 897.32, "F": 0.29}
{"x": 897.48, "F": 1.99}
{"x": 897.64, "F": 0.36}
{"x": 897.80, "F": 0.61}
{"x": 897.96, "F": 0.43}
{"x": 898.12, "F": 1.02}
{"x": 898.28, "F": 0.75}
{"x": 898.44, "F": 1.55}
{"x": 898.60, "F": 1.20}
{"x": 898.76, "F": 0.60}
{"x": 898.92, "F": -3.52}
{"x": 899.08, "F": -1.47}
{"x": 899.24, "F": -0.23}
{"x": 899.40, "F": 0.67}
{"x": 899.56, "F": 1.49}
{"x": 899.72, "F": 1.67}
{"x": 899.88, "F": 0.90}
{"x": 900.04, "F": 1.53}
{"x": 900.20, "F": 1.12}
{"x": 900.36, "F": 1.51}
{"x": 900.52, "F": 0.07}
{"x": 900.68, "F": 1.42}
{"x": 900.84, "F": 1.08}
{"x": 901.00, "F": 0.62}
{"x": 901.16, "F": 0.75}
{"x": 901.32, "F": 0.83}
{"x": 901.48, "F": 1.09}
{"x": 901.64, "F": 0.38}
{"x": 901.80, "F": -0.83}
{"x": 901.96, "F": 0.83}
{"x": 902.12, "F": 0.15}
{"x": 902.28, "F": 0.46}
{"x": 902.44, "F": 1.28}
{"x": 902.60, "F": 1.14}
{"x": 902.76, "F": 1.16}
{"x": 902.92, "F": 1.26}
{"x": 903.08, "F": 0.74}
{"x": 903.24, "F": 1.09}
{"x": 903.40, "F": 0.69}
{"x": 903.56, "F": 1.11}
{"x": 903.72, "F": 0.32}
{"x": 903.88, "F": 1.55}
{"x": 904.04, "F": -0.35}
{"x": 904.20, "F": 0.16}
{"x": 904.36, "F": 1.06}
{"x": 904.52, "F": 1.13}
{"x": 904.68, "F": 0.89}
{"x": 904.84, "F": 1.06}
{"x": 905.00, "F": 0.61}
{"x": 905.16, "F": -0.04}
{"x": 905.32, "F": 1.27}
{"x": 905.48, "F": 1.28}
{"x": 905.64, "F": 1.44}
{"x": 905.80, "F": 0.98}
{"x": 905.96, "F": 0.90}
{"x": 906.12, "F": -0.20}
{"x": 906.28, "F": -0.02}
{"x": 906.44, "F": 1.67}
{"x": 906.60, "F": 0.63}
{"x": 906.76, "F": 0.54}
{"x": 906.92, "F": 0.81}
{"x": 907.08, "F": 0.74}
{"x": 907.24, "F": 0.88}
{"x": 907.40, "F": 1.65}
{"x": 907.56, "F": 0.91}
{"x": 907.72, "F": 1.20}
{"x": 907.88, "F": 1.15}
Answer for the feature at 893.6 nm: [O III]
